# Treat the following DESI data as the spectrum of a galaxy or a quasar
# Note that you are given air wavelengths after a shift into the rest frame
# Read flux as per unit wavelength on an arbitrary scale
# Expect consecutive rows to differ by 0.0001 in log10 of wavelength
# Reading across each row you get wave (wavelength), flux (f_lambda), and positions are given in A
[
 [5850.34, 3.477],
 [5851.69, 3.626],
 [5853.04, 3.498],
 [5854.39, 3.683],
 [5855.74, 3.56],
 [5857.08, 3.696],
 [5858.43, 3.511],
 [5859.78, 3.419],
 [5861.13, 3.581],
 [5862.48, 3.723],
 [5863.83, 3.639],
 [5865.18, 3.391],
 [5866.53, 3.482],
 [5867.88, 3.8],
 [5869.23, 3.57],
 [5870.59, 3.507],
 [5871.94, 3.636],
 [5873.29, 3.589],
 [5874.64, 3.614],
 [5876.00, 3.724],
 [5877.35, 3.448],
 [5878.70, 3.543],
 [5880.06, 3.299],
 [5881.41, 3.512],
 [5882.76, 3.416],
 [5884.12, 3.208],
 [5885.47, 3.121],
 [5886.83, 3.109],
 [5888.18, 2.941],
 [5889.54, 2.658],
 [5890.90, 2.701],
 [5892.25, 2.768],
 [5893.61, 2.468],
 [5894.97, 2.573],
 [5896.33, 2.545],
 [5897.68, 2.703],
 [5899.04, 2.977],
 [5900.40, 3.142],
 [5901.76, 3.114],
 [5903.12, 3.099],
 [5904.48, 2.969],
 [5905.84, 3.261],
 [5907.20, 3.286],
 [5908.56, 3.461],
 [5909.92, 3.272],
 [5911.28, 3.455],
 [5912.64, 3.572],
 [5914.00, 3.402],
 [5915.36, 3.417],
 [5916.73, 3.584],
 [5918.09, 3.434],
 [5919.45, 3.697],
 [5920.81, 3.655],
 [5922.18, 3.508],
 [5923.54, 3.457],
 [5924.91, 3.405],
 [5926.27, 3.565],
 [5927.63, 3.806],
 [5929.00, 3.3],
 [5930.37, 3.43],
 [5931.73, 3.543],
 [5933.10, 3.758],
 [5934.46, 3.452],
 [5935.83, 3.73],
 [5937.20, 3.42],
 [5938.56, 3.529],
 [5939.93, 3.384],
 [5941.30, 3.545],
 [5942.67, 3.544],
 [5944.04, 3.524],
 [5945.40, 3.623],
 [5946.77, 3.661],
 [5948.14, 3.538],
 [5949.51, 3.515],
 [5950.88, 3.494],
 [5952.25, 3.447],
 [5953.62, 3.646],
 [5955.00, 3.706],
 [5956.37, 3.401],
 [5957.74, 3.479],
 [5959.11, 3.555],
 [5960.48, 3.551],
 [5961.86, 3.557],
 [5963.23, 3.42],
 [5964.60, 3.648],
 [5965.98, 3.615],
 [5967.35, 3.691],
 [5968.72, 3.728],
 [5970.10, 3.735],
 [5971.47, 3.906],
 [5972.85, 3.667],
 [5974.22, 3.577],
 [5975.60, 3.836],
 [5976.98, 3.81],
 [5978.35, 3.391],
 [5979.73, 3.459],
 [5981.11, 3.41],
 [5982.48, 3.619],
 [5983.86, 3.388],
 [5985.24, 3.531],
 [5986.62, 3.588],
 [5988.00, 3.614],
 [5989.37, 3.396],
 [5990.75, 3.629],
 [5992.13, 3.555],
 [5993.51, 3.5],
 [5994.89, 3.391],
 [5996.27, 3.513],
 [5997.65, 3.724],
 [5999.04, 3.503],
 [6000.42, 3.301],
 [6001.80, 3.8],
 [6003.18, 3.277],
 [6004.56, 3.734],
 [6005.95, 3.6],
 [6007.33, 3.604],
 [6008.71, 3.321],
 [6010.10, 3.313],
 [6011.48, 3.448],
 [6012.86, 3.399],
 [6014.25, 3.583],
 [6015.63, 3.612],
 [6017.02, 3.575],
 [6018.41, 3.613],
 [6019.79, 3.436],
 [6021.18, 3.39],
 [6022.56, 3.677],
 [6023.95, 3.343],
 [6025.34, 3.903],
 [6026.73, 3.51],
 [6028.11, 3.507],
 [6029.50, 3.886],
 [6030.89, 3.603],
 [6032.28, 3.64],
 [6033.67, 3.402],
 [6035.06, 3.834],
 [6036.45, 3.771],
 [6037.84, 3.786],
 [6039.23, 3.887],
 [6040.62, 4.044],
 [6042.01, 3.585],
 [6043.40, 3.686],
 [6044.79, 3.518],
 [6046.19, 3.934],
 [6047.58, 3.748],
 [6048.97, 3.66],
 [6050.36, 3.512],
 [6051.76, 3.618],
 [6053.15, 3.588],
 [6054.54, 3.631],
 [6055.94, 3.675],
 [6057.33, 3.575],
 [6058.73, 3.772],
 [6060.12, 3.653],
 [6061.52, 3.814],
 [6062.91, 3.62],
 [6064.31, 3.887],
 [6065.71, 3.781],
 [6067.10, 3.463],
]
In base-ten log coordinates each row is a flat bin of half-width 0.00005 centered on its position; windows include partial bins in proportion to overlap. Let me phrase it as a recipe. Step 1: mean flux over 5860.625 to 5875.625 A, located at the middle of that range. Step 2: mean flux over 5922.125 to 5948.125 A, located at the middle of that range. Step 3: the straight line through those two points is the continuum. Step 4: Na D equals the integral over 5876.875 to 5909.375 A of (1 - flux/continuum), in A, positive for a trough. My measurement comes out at 4.7 A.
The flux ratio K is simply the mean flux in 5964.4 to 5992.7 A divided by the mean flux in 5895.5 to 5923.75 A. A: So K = 1.10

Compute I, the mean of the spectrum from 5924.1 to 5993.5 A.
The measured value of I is 3.57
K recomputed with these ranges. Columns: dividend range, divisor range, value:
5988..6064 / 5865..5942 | 1.08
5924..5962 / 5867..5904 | 1.11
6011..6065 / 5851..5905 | 1.11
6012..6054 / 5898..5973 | 1.04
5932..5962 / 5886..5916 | 1.17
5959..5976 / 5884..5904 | 1.27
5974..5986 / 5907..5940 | 1.01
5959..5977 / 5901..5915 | 1.11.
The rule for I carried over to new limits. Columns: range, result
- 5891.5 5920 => 3.15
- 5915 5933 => 3.53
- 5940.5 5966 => 3.55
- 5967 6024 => 3.55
